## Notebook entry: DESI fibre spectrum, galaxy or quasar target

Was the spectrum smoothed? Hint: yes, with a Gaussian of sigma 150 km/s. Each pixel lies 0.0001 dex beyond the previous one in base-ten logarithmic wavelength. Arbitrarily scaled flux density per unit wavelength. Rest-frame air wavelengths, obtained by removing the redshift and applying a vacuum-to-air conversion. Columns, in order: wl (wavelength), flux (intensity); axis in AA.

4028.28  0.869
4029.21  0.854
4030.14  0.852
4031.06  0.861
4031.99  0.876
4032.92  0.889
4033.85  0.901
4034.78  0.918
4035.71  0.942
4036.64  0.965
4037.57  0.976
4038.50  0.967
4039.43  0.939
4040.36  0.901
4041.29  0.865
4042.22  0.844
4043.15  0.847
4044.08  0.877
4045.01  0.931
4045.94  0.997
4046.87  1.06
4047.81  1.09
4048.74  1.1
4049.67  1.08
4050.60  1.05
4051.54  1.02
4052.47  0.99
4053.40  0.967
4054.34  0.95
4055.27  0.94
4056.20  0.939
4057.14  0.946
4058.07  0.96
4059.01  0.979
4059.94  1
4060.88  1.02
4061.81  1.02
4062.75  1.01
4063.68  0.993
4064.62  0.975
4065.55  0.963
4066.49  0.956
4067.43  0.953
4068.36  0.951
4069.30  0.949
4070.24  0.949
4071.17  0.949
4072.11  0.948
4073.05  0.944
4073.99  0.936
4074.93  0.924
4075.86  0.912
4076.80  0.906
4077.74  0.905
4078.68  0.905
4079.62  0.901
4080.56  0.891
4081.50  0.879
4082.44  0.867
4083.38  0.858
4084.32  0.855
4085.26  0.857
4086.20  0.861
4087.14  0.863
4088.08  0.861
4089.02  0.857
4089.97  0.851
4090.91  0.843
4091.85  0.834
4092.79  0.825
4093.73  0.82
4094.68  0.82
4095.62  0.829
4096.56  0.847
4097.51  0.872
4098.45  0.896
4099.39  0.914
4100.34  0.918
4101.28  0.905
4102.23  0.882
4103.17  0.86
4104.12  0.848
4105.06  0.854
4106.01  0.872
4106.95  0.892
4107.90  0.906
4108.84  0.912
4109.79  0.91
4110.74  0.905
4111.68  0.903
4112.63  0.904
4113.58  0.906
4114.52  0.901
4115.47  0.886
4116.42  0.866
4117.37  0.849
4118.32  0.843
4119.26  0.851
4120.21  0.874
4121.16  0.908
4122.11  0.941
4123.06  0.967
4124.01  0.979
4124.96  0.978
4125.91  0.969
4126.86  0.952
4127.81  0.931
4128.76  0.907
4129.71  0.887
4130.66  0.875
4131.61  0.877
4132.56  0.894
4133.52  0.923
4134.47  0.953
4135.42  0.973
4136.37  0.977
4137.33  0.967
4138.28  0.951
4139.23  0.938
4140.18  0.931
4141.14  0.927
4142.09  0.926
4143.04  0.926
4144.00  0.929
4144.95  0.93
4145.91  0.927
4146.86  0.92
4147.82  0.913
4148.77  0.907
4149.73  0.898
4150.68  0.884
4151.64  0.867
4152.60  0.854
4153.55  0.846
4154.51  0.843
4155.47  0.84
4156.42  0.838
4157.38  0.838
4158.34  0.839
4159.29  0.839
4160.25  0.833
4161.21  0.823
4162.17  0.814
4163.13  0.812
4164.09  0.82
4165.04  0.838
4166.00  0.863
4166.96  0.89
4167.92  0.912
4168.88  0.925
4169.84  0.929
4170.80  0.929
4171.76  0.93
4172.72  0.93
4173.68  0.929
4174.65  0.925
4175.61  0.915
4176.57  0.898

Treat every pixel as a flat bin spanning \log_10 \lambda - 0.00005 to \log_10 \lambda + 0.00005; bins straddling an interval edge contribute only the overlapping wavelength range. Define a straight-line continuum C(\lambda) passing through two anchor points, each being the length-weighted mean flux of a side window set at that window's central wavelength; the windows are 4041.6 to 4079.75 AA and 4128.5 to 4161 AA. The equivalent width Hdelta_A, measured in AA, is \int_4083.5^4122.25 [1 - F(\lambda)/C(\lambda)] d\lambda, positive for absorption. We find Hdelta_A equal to 2.4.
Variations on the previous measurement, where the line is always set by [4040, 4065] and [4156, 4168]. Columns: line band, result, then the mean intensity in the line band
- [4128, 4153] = -1.46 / 0.918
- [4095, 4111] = 0.54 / 0.883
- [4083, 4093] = 0.86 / 0.852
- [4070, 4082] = 0.37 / 0.919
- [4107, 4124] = 0.00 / 0.898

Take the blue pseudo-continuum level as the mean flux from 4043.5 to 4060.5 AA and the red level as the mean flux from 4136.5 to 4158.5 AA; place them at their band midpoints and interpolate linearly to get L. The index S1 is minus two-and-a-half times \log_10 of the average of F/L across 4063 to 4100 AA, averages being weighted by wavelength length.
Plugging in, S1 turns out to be 0.08 mag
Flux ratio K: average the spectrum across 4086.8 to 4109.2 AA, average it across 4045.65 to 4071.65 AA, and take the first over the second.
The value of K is 0.87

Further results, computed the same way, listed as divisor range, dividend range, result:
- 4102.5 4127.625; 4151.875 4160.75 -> 0.93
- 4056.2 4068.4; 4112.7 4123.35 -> 0.91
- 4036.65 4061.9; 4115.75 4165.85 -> 0.92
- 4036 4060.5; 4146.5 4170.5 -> 0.89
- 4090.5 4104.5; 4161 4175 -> 1.03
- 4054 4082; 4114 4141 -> 0.97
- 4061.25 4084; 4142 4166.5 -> 0.93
